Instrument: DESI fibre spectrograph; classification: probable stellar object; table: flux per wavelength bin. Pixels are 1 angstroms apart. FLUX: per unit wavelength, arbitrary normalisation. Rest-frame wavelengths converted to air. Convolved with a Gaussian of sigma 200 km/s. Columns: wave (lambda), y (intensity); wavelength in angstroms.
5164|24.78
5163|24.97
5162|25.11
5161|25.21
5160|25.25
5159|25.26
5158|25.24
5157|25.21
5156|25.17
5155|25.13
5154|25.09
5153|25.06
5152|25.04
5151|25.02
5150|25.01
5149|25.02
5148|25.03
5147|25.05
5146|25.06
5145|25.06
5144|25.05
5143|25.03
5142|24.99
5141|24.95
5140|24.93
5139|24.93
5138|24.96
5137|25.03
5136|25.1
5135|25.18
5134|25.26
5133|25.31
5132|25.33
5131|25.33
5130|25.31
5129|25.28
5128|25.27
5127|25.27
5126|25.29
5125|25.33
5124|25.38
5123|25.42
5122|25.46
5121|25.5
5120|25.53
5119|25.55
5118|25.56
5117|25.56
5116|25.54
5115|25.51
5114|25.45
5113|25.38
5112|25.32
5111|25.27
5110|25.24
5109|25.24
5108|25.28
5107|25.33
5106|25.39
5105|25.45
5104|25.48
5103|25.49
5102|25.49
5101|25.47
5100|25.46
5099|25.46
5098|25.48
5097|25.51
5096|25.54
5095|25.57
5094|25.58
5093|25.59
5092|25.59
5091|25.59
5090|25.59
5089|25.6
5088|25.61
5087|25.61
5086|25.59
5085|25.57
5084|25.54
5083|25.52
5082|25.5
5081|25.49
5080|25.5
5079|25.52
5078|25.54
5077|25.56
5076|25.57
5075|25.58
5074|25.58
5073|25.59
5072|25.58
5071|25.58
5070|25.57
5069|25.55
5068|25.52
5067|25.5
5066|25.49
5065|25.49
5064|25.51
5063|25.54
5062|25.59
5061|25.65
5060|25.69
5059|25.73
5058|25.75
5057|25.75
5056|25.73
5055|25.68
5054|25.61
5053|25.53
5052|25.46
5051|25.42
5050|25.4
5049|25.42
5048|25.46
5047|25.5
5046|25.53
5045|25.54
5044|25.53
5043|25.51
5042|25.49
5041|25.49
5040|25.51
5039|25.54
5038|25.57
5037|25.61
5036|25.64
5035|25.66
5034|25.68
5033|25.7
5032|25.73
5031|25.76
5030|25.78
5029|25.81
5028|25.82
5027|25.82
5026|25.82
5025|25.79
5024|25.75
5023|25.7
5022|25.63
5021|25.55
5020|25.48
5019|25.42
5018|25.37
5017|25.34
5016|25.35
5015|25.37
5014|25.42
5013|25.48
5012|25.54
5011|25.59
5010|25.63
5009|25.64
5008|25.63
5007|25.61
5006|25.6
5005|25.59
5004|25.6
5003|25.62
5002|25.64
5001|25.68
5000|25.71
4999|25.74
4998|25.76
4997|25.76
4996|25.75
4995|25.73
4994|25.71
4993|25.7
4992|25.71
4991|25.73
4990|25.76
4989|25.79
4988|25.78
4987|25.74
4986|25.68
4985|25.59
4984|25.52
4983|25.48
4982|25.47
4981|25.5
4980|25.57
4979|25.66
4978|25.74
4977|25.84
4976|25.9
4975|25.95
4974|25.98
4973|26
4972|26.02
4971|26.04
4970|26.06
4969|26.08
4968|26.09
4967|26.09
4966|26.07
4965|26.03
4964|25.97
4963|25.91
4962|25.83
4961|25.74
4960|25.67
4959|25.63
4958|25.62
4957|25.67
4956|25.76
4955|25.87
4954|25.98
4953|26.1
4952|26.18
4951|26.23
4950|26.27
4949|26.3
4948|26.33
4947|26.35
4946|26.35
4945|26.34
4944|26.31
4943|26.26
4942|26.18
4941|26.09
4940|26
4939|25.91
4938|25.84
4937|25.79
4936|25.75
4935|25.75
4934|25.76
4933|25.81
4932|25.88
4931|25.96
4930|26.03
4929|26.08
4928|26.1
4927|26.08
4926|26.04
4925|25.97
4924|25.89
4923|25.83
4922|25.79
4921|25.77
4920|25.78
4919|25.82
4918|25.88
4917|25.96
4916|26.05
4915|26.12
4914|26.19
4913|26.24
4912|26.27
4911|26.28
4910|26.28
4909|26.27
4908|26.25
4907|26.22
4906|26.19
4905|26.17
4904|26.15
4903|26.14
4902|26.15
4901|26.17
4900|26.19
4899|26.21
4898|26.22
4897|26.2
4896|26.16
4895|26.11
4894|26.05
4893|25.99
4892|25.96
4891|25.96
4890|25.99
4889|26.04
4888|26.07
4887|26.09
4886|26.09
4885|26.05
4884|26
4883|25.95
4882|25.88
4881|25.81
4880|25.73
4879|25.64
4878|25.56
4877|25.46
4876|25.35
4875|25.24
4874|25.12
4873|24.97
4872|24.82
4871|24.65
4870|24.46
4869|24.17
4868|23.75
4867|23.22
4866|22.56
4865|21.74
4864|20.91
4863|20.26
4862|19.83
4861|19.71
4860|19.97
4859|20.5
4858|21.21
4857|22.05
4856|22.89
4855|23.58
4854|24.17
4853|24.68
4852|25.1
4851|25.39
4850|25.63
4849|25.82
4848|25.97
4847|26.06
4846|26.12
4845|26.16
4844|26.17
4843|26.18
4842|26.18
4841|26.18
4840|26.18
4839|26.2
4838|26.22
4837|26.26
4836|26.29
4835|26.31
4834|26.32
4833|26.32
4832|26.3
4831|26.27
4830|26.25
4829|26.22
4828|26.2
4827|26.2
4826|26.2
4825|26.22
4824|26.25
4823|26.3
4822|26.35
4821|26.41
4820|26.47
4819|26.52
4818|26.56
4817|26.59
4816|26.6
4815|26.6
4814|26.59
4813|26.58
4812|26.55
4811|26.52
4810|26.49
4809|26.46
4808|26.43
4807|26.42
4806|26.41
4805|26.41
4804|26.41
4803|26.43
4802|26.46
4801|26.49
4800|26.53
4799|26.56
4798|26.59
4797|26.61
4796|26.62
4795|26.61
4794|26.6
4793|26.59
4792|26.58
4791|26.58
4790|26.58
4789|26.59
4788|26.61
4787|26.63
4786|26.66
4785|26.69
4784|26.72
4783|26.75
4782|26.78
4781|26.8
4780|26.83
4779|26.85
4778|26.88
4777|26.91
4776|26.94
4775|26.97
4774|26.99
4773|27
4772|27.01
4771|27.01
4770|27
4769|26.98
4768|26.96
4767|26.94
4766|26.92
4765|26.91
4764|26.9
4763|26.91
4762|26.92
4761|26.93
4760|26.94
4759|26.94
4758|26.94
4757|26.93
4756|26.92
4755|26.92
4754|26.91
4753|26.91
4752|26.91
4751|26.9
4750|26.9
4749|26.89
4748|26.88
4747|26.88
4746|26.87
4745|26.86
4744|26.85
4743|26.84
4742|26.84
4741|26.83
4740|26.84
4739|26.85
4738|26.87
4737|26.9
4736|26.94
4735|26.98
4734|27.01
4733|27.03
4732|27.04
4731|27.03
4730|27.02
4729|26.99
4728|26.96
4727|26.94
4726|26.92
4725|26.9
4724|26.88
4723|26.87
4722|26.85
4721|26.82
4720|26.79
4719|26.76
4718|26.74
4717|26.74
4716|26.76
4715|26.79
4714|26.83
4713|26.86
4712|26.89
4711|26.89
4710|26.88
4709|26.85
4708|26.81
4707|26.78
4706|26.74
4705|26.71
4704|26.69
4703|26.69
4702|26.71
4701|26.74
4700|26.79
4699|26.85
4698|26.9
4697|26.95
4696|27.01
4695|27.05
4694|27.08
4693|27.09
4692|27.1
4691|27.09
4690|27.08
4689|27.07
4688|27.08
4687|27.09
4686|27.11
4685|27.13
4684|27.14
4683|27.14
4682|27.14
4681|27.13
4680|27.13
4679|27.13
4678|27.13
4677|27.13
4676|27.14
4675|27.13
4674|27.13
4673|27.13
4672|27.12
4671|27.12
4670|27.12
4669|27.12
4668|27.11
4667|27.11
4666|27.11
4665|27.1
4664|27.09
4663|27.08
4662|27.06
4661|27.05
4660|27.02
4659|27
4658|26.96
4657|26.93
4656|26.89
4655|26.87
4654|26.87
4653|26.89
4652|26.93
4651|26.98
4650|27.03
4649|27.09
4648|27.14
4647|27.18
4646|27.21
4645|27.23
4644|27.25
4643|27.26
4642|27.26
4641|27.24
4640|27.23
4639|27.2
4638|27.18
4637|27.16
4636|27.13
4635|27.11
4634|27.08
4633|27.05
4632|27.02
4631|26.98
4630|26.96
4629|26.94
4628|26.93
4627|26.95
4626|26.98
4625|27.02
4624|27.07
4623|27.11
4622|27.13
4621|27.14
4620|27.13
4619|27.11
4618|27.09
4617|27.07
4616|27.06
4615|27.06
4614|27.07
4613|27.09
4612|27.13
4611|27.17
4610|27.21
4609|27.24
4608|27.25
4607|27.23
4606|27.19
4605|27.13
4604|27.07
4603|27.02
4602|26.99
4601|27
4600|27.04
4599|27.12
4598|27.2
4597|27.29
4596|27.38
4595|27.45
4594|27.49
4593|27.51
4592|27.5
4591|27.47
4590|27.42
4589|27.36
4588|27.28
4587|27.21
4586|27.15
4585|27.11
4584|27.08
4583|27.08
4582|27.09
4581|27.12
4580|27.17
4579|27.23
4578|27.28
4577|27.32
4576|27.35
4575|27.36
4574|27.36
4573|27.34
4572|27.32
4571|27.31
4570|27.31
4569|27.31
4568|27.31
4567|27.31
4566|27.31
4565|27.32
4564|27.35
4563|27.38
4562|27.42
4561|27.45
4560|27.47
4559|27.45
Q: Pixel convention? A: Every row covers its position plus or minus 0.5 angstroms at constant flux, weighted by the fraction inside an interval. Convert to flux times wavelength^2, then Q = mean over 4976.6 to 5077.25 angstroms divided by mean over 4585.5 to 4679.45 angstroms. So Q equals 1.11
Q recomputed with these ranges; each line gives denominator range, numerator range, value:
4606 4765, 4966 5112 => 1.10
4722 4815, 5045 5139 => 1.08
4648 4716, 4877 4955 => 1.06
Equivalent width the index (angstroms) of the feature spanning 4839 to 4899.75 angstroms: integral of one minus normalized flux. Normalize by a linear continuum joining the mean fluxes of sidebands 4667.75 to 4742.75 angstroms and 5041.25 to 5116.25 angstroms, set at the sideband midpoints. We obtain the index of 3.6 angstroms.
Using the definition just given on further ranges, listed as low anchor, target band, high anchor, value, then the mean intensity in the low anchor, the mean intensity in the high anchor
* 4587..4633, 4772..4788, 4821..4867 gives -0.89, 27.2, 24.8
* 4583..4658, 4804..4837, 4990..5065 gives -0.01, 27.1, 25.6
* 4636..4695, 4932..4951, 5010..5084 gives -0.06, 27.1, 25.6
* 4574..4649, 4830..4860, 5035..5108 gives 1.31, 27.2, 25.5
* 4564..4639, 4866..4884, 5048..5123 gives 0.85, 27.2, 25.5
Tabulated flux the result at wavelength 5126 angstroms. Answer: 25.29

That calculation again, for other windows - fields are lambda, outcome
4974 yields 25.98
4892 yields 25.96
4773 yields 27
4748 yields 26.88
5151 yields 25.02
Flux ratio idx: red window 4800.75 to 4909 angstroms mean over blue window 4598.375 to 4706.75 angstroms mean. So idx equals 0.9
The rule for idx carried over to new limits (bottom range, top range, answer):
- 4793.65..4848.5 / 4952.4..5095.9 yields 0.97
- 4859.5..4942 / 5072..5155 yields 1.00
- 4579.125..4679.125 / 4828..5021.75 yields 0.94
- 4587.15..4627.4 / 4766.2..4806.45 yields 0.98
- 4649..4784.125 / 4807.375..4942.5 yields 0.95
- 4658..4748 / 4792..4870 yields 0.94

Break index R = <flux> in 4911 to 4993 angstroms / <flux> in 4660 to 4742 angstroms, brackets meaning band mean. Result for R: 0.96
